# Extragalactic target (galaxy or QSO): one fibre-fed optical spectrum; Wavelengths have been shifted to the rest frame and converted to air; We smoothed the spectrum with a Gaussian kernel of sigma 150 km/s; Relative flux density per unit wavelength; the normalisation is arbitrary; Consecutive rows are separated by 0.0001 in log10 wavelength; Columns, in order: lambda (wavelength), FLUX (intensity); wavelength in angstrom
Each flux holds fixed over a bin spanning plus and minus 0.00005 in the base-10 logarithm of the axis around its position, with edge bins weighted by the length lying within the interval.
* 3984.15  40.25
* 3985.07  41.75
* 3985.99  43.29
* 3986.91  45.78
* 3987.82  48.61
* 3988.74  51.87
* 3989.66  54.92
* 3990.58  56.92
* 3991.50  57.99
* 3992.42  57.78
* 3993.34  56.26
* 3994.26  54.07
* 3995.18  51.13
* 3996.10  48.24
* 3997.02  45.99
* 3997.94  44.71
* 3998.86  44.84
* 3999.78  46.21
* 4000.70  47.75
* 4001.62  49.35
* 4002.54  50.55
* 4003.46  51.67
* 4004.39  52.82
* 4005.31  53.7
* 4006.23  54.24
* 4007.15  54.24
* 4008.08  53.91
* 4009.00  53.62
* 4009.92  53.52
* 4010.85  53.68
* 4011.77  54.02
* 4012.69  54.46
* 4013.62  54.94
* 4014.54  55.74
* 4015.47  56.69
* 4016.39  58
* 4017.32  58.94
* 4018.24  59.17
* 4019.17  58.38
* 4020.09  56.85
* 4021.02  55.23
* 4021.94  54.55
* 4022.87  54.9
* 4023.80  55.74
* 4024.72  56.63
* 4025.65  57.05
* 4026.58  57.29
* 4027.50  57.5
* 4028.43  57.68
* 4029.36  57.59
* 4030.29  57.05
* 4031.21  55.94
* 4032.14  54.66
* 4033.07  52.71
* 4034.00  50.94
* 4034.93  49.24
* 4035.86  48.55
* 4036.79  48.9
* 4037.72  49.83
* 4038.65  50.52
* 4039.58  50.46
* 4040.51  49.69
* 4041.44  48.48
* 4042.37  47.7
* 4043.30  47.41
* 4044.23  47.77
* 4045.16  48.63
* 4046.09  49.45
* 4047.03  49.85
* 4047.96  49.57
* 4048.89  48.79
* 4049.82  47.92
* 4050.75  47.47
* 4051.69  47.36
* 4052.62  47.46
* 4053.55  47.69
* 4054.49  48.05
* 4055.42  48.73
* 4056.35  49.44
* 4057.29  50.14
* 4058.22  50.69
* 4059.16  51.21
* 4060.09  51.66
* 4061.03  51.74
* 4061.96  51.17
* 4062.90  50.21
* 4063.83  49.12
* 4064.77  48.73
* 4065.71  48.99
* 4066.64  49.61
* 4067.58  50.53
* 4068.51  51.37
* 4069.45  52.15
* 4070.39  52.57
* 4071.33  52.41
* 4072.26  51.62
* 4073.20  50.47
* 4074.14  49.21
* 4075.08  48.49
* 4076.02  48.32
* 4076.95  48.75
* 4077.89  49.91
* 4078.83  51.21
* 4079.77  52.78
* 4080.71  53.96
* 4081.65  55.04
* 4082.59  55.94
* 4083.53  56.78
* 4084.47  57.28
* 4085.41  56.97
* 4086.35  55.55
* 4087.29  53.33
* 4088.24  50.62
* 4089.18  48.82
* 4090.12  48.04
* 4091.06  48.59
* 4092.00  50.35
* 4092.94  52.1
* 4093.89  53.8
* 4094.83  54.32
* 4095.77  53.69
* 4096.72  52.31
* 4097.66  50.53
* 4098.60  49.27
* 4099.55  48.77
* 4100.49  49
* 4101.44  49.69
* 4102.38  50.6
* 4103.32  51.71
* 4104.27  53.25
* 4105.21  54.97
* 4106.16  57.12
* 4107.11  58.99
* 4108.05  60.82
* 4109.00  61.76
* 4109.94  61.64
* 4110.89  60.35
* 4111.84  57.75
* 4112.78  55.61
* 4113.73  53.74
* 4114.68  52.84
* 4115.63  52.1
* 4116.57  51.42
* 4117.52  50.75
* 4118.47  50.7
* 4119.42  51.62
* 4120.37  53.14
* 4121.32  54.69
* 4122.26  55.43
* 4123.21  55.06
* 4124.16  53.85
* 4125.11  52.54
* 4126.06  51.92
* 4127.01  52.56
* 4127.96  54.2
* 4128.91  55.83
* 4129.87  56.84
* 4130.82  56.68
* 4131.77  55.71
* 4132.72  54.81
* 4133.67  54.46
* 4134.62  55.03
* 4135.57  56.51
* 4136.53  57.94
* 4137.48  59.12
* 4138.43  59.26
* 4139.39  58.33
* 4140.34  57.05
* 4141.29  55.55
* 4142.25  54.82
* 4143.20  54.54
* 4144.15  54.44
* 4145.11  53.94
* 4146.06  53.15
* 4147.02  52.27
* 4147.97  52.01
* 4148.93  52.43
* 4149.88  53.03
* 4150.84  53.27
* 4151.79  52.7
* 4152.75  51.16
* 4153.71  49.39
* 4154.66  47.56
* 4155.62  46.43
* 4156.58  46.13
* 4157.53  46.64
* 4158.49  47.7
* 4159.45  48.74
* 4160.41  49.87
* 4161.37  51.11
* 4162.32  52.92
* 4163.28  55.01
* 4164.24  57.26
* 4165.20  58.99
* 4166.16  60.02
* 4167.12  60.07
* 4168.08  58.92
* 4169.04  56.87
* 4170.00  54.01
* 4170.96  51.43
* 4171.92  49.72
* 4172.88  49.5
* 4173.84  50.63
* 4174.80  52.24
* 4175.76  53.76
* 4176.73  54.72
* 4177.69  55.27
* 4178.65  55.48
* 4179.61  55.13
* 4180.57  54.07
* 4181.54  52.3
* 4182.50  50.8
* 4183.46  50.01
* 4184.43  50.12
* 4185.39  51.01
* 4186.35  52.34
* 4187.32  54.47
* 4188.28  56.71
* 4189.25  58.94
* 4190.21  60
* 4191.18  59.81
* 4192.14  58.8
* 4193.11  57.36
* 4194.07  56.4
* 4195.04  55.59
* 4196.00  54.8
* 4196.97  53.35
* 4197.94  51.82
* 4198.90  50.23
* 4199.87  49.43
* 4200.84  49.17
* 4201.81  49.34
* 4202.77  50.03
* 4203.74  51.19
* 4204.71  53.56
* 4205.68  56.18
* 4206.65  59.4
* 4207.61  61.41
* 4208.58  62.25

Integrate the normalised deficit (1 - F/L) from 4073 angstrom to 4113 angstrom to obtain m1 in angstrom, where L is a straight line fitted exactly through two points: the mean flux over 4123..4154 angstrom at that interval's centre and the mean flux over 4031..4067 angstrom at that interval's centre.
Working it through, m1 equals -0.9 angstrom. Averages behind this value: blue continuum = 49.6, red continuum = 54.6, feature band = 53.2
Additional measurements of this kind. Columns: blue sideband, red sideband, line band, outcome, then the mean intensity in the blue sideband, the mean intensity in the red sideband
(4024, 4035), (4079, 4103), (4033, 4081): 3.9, 55.6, 52.3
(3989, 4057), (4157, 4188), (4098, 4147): -1.7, 52.3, 53.2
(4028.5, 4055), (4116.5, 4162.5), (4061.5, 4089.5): -0.3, 50.1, 53.2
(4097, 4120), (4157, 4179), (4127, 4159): 0.1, 53.9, 53.5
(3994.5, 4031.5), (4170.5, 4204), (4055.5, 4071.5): 0.9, 53.9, 53.3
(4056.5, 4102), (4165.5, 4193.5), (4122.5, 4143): -1.0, 51.4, 54.7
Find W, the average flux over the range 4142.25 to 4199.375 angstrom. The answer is 53.4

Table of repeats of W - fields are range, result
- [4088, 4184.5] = 53.5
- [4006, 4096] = 52.2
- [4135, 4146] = 56.4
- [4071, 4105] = 51.8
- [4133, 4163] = 52.9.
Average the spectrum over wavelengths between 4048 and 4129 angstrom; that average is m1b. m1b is 52.2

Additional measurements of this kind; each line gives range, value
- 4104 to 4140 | 55.5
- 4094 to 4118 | 54.1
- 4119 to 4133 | 54.3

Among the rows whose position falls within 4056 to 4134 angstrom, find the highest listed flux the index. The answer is 61.76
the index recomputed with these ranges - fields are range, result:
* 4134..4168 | 60.07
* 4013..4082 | 59.17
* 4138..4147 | 59.26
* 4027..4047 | 57.68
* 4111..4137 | 57.94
